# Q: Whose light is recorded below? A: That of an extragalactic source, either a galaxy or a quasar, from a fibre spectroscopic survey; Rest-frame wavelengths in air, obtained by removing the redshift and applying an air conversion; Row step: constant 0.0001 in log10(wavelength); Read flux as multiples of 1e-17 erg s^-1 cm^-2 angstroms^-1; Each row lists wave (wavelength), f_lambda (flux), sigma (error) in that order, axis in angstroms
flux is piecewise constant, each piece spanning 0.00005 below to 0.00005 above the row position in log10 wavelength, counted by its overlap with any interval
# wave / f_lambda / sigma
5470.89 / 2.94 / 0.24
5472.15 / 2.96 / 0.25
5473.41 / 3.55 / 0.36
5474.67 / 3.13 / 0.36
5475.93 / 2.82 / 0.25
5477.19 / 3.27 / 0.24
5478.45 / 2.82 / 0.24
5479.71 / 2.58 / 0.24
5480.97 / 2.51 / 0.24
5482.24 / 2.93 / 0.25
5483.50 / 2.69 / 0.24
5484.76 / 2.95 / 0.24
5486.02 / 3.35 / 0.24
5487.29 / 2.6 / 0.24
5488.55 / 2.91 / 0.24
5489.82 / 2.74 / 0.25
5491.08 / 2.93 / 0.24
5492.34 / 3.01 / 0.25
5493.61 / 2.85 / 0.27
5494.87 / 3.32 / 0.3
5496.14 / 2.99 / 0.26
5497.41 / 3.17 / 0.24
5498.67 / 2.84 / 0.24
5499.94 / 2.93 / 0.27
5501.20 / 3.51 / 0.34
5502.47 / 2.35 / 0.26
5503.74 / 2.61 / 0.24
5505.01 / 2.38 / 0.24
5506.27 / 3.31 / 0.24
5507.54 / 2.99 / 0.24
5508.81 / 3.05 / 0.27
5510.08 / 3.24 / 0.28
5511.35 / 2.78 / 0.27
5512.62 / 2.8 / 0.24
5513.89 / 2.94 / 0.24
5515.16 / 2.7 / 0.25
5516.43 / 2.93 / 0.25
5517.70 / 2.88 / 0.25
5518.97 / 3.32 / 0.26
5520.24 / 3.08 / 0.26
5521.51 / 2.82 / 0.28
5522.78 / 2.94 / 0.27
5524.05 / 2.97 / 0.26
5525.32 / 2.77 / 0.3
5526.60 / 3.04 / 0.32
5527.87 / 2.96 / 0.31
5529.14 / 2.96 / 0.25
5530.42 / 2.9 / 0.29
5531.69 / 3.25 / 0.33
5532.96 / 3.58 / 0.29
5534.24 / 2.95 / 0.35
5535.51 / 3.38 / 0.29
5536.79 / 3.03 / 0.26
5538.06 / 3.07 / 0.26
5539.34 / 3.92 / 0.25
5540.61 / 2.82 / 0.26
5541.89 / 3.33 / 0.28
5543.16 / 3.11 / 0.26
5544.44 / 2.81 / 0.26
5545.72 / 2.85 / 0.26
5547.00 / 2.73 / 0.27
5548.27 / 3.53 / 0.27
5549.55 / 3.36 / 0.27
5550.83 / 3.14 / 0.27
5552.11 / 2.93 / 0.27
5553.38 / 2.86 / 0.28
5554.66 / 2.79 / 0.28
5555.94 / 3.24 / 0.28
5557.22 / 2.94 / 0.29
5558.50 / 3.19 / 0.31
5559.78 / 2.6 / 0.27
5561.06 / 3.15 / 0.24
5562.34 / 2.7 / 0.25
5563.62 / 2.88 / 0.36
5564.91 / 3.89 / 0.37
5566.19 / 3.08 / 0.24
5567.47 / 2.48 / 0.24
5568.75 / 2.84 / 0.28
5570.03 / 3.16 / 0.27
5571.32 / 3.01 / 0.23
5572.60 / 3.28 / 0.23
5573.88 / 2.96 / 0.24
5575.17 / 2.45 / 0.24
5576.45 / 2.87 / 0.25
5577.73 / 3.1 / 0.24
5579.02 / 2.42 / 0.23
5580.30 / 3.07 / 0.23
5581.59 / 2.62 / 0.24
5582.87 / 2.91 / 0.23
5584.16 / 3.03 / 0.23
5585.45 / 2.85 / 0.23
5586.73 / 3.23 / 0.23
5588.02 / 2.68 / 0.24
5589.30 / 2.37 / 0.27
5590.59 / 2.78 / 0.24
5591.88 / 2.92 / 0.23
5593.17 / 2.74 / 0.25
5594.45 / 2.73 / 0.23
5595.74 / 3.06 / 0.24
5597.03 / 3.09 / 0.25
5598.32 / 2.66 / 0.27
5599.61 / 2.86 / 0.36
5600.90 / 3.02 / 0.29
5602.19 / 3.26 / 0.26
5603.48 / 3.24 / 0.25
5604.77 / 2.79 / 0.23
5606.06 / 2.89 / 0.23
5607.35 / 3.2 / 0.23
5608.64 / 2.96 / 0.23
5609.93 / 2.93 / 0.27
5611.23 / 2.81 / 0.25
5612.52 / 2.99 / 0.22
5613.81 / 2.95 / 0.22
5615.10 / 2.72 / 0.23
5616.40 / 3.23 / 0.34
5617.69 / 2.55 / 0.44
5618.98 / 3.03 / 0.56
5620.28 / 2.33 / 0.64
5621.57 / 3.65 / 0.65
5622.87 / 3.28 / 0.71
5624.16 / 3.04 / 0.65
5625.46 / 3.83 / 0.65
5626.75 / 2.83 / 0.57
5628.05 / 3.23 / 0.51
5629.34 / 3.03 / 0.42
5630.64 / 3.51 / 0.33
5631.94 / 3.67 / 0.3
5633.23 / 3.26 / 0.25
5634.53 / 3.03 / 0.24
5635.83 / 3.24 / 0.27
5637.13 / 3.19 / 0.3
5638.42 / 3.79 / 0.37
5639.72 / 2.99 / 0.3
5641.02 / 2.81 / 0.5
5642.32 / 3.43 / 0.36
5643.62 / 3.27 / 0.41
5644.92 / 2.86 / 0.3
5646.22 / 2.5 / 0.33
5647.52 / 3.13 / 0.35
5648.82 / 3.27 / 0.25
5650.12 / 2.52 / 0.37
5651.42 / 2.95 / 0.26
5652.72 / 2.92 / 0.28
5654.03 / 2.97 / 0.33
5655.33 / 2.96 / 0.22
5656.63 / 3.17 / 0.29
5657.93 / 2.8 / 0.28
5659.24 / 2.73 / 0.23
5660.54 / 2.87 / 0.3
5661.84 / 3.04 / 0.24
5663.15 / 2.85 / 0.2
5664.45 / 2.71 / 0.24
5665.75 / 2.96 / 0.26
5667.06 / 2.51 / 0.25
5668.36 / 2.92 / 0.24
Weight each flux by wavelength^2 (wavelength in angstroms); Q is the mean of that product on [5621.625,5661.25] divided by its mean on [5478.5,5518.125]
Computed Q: 1.13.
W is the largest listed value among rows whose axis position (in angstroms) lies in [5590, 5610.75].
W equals 3.26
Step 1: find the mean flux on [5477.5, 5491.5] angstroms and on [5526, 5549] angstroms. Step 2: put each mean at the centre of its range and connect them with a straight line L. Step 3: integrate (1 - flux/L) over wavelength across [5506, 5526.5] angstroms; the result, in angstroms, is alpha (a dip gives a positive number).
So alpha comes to 0.3 angstroms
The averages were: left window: 2.83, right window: 3.12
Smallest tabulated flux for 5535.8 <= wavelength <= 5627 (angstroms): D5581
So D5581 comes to 2.33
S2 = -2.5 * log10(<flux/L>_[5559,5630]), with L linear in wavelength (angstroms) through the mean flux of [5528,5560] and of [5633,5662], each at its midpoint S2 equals 0.040 mag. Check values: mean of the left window 3.1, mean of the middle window 2.95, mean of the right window 3.03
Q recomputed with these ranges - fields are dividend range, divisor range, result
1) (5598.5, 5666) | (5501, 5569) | 1.04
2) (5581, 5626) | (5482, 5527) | 1.04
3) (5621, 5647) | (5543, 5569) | 1.10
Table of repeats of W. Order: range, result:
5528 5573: 3.92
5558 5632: 3.89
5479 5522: 3.51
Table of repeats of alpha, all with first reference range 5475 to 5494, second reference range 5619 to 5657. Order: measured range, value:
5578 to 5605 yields 1.5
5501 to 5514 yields 0.1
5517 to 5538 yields -0.8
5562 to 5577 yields 0.2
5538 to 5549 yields -0.6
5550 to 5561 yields 0.0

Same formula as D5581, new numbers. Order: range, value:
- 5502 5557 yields 2.35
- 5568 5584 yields 2.42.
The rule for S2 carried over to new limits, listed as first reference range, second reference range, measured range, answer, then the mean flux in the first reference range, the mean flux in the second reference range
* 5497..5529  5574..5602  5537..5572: -0.06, 2.93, 2.84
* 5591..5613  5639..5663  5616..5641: -0.08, 2.95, 2.95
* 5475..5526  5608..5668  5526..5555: -0.06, 2.92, 3.03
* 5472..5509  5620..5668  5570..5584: 0.04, 2.93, 3.06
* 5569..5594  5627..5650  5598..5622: 0.02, 2.86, 3.17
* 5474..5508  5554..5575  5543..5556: -0.01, 2.91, 3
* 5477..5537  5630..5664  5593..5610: 0.02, 2.95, 3.06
